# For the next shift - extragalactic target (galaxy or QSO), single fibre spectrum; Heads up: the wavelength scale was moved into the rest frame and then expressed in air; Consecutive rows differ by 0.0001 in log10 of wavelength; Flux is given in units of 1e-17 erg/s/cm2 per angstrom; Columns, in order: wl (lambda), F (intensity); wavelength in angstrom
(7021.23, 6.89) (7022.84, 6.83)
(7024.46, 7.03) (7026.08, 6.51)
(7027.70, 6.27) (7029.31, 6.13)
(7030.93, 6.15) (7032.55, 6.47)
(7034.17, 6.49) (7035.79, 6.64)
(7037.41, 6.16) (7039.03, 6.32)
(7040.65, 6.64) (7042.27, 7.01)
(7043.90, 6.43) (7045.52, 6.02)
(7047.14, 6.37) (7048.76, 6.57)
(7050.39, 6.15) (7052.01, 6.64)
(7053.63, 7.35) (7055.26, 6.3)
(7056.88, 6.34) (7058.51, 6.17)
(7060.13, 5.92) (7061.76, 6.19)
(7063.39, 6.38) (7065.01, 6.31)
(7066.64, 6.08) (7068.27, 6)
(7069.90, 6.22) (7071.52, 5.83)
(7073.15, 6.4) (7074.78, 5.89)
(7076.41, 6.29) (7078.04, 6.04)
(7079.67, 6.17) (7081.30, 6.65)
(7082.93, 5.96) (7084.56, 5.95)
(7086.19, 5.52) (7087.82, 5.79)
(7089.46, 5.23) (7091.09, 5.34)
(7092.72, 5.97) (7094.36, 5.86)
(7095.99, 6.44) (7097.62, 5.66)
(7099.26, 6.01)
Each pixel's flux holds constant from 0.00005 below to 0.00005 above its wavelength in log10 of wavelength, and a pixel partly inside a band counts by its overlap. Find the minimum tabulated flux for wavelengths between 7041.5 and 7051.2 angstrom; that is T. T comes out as 6.02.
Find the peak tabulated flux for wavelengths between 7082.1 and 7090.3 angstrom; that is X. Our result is 5.96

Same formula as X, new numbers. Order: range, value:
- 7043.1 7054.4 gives 7.35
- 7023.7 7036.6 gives 7.03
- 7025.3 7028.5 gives 6.51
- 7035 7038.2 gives 6.64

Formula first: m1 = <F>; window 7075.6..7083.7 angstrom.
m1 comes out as 6.22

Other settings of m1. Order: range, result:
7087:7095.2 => 5.64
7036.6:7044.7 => 6.51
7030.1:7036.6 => 6.43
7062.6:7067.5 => 6.25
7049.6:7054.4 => 6.72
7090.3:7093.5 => 5.66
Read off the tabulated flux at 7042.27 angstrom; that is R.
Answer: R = 7.01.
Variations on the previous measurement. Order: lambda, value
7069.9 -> 6.22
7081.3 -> 6.65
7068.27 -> 6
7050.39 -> 6.15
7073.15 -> 6.4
